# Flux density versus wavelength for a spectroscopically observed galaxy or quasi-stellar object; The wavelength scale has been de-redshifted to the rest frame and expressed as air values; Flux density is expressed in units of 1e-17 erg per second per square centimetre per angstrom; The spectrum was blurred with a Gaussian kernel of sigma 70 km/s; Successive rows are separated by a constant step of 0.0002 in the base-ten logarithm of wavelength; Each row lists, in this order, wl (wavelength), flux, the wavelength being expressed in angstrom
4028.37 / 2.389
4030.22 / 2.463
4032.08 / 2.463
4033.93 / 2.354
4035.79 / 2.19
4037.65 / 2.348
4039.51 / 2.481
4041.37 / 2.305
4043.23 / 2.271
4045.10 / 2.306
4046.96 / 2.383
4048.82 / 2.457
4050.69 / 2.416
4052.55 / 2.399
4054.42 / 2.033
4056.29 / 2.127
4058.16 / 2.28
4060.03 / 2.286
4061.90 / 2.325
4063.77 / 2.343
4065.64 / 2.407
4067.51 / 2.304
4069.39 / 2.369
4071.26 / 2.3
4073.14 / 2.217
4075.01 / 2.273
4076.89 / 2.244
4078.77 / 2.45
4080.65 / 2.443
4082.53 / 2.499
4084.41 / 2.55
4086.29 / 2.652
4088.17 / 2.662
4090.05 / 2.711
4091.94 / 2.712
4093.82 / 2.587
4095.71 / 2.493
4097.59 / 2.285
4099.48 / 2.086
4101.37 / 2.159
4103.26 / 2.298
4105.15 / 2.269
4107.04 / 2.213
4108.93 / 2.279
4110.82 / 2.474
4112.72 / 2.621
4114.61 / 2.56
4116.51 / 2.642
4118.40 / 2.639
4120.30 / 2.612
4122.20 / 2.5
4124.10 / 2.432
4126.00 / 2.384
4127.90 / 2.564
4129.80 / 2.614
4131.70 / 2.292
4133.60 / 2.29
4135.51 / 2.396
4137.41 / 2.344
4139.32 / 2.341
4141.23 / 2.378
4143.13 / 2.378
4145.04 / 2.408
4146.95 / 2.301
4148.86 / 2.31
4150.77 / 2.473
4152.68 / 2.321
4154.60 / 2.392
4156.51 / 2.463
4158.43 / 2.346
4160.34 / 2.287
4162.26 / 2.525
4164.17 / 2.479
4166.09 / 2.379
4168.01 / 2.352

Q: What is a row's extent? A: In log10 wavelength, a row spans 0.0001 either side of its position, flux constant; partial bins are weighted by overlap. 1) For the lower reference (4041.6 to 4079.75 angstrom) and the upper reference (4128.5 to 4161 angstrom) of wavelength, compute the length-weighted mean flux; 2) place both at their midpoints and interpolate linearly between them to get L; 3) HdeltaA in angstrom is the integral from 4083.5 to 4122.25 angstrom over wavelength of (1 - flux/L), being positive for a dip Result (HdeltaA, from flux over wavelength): -2.2 angstrom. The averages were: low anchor 2.31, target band 2.48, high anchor 2.38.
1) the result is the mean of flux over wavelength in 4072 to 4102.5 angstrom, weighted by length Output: 2.44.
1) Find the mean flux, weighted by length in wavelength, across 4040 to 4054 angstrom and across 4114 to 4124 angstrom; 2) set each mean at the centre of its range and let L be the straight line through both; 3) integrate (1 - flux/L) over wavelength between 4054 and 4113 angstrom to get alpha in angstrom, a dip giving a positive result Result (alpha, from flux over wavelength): 2.2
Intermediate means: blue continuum 2.35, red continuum 2.58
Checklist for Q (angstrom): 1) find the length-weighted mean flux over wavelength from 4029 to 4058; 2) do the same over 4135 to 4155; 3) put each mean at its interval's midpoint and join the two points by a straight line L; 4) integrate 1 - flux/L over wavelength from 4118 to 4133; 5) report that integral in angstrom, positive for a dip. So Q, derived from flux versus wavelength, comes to -0.9 angstrom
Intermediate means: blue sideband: 2.33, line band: 2.49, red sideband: 2.37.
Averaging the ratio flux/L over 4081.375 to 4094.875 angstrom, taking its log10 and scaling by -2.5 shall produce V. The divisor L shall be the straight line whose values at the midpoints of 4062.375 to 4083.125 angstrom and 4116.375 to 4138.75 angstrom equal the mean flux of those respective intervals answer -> -0.10 mag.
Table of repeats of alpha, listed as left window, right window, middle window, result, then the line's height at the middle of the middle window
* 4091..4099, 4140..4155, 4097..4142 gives 0.6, 2.44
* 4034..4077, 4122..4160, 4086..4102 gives -0.9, 2.35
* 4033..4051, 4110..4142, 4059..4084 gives 0.5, 2.39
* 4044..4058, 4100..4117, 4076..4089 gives -0.9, 2.34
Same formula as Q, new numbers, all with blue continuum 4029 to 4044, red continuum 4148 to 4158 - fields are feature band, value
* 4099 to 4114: 0.4 angstrom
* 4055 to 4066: 0.4 angstrom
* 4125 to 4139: -0.1 angstrom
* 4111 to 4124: -1.1 angstrom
